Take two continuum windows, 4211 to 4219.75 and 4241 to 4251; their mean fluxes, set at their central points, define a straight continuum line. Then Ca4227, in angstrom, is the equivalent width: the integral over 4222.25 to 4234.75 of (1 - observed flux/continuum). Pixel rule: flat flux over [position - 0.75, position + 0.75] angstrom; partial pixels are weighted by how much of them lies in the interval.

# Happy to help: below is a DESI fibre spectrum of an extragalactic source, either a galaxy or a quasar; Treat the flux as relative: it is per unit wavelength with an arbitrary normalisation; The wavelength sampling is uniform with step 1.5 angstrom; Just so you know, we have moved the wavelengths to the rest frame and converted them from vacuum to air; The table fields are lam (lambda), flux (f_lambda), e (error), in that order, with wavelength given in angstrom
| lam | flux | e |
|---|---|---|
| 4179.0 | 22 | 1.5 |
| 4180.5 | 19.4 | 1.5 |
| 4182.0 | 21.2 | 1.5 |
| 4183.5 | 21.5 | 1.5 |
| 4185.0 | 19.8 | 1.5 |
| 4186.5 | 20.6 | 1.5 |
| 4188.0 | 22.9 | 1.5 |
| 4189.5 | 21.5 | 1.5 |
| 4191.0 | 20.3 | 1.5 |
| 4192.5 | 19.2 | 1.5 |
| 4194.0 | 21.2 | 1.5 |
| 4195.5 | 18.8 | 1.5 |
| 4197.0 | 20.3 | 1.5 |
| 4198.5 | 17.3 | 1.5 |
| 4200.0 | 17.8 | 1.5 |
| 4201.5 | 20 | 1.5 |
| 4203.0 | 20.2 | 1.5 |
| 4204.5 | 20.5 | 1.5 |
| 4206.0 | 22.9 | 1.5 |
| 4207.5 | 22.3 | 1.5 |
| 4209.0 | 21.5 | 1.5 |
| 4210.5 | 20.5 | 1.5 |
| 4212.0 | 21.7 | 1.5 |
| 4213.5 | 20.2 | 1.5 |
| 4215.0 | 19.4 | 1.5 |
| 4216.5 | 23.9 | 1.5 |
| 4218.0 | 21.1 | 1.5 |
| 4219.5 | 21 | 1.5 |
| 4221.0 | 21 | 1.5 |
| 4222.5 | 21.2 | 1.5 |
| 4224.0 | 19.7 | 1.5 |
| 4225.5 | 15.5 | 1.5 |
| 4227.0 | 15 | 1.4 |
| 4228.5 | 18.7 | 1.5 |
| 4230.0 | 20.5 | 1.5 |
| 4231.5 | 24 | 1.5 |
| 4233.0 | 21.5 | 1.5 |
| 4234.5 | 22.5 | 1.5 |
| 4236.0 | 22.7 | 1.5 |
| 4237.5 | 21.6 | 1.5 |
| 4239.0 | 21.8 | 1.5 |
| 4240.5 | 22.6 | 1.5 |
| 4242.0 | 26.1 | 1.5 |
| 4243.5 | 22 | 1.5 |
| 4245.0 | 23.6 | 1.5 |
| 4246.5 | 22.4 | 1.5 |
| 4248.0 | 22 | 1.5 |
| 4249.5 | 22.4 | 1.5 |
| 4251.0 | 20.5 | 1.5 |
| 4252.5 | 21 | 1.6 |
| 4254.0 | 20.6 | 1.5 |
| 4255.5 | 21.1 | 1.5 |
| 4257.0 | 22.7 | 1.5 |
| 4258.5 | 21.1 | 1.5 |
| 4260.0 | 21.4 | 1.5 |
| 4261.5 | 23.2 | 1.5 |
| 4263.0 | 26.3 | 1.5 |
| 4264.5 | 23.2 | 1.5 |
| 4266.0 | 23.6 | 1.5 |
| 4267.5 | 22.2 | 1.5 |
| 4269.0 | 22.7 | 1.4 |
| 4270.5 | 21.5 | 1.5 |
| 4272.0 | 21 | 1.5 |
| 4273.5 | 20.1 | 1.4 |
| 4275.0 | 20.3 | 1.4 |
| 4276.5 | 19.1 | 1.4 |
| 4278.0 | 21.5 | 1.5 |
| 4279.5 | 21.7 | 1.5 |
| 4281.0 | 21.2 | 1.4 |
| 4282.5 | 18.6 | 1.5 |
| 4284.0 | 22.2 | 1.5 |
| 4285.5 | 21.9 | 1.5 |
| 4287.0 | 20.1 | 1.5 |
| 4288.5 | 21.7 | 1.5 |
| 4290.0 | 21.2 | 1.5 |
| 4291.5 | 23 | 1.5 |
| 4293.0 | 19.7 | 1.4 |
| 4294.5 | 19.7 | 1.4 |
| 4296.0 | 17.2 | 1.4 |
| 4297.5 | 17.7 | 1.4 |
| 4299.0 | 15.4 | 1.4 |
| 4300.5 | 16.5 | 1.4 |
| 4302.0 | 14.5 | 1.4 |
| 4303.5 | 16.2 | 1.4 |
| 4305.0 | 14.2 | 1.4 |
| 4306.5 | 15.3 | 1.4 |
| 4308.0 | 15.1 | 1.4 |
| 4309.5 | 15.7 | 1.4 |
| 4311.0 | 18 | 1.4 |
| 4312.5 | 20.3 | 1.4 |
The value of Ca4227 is 1.28 angstrom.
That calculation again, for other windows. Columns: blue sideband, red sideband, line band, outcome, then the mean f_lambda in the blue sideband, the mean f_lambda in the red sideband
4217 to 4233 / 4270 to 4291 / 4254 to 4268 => -1.43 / 19.9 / 20.9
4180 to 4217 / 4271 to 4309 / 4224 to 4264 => -3.72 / 20.6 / 19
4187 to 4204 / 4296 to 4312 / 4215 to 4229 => -0.49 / 20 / 16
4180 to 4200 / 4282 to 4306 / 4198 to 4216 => -0.43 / 20.2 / 18.7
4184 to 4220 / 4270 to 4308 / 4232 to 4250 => -2.39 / 20.6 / 19.2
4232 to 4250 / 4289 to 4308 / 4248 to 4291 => -3.32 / 22.6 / 17.5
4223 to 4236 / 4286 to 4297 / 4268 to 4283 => -0.45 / 19.9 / 20.3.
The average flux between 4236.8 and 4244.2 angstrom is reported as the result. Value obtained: 22.8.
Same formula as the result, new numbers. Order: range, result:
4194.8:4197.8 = 19.5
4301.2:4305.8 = 15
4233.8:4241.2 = 22.2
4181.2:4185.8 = 20.8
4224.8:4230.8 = 17.5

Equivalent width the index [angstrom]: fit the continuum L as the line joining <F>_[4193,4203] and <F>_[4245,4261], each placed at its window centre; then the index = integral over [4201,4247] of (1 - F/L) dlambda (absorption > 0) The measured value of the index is -1.81 angstrom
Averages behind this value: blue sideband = 19.3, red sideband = 21.6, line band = 21.2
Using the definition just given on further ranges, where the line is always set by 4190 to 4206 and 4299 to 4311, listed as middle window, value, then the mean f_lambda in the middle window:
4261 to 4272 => -3.9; 23.1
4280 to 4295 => -4.4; 21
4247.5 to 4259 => -2.5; 21.4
